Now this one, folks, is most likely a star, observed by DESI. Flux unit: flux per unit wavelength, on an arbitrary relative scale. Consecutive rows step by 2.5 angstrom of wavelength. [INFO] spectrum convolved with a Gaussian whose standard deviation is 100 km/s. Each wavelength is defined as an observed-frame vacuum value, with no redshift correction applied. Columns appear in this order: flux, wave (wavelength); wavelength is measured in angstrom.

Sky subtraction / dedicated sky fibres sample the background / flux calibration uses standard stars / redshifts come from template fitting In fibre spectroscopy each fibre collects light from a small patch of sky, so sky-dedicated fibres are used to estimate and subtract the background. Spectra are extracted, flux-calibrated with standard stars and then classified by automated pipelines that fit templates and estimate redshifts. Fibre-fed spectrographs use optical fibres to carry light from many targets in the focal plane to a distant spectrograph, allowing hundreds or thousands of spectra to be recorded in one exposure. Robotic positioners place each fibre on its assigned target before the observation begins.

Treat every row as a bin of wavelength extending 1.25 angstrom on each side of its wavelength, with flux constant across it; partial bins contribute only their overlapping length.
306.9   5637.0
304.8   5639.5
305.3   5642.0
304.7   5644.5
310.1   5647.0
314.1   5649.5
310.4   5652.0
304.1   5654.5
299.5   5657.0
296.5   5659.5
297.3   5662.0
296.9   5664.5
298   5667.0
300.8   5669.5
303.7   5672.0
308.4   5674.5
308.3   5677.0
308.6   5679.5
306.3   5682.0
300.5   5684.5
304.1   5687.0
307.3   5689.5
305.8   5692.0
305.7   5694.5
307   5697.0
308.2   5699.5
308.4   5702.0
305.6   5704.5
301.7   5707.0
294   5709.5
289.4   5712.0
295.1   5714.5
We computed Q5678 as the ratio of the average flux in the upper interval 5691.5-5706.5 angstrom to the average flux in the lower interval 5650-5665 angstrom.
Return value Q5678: 1.02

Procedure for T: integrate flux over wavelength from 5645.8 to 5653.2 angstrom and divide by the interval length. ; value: 312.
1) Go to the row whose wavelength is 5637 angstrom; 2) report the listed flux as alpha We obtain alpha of 306.9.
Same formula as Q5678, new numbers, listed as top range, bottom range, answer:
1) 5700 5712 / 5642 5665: 0.99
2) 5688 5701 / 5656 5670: 1.03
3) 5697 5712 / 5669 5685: 0.99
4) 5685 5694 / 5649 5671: 1.01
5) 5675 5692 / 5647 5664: 1.01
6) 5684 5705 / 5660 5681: 1.01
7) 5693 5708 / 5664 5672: 1.02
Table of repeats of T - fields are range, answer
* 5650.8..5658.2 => 305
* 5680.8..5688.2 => 304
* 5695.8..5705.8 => 307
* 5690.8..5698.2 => 306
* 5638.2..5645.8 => 305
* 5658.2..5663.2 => 297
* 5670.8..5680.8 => 307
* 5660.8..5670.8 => 298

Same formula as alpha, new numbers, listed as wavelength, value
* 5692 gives 305.8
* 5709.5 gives 294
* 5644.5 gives 304.7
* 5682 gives 306.3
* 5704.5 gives 305.6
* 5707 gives 301.7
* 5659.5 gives 296.5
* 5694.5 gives 305.7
